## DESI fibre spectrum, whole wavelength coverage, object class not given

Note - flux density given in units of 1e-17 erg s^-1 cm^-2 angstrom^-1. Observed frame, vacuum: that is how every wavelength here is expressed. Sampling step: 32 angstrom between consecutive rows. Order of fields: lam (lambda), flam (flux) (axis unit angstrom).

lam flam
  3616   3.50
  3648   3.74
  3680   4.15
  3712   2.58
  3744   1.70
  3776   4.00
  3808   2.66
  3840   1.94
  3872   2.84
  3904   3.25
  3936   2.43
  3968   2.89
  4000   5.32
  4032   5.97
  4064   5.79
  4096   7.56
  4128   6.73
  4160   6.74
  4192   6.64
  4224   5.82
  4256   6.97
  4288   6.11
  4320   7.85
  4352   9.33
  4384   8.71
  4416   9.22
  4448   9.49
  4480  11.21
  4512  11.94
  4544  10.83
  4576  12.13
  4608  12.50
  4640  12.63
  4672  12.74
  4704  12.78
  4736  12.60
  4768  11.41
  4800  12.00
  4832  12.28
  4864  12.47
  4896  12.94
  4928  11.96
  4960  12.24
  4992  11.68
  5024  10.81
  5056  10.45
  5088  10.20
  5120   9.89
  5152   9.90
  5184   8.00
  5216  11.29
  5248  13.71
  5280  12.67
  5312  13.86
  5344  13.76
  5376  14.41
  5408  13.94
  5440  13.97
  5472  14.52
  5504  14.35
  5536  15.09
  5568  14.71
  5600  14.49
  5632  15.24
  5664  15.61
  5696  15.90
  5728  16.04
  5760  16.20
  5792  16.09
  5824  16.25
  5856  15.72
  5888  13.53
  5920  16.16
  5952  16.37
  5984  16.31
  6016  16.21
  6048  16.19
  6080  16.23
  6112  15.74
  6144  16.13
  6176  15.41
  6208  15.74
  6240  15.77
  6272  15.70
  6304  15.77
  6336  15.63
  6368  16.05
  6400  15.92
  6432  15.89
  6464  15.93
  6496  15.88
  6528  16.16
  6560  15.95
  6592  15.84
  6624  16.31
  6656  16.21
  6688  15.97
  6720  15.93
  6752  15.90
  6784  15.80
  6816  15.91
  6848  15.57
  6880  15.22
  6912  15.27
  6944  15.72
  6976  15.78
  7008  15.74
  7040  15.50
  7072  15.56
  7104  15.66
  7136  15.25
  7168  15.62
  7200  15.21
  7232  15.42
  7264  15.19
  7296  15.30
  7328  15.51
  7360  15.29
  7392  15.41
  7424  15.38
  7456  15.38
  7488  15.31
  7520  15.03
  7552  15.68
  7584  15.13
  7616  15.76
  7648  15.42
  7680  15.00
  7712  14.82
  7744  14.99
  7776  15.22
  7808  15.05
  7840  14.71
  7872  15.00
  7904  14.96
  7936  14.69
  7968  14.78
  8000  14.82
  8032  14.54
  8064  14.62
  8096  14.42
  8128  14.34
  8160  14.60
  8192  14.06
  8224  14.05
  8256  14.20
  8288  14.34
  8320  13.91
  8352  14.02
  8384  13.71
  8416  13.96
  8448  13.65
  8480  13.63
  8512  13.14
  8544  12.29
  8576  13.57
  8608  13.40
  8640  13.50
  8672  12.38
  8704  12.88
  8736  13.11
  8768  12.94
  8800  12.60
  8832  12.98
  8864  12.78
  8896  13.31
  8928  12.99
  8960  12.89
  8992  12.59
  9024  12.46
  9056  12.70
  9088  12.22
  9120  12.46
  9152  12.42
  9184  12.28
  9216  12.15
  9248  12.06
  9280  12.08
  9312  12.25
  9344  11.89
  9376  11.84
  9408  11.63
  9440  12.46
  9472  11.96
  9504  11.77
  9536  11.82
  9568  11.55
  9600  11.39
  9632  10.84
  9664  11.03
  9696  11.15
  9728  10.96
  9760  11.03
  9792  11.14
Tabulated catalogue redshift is 0.00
